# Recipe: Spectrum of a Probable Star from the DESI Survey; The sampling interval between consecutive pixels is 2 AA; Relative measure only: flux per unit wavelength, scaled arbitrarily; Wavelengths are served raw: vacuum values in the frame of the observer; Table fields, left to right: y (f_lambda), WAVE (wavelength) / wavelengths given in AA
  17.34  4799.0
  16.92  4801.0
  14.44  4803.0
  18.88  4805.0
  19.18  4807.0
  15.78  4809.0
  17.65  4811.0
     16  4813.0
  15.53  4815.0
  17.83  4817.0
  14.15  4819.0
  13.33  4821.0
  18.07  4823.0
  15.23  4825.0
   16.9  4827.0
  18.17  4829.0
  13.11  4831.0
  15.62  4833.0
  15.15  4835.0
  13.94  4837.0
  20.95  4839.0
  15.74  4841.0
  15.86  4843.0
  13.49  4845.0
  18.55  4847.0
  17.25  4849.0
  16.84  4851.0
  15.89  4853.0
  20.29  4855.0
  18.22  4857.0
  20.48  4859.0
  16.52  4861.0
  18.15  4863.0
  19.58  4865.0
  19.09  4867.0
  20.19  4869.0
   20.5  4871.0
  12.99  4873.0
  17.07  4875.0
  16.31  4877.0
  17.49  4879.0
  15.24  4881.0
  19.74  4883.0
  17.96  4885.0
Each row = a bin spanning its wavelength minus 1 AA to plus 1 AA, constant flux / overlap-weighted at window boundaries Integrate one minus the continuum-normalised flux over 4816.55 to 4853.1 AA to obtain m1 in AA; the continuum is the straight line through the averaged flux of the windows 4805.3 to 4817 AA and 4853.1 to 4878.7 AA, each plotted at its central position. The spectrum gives 3.0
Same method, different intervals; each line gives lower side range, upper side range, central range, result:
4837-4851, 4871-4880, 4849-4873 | -2.62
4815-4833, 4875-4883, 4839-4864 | -1.65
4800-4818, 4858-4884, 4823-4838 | 1.43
